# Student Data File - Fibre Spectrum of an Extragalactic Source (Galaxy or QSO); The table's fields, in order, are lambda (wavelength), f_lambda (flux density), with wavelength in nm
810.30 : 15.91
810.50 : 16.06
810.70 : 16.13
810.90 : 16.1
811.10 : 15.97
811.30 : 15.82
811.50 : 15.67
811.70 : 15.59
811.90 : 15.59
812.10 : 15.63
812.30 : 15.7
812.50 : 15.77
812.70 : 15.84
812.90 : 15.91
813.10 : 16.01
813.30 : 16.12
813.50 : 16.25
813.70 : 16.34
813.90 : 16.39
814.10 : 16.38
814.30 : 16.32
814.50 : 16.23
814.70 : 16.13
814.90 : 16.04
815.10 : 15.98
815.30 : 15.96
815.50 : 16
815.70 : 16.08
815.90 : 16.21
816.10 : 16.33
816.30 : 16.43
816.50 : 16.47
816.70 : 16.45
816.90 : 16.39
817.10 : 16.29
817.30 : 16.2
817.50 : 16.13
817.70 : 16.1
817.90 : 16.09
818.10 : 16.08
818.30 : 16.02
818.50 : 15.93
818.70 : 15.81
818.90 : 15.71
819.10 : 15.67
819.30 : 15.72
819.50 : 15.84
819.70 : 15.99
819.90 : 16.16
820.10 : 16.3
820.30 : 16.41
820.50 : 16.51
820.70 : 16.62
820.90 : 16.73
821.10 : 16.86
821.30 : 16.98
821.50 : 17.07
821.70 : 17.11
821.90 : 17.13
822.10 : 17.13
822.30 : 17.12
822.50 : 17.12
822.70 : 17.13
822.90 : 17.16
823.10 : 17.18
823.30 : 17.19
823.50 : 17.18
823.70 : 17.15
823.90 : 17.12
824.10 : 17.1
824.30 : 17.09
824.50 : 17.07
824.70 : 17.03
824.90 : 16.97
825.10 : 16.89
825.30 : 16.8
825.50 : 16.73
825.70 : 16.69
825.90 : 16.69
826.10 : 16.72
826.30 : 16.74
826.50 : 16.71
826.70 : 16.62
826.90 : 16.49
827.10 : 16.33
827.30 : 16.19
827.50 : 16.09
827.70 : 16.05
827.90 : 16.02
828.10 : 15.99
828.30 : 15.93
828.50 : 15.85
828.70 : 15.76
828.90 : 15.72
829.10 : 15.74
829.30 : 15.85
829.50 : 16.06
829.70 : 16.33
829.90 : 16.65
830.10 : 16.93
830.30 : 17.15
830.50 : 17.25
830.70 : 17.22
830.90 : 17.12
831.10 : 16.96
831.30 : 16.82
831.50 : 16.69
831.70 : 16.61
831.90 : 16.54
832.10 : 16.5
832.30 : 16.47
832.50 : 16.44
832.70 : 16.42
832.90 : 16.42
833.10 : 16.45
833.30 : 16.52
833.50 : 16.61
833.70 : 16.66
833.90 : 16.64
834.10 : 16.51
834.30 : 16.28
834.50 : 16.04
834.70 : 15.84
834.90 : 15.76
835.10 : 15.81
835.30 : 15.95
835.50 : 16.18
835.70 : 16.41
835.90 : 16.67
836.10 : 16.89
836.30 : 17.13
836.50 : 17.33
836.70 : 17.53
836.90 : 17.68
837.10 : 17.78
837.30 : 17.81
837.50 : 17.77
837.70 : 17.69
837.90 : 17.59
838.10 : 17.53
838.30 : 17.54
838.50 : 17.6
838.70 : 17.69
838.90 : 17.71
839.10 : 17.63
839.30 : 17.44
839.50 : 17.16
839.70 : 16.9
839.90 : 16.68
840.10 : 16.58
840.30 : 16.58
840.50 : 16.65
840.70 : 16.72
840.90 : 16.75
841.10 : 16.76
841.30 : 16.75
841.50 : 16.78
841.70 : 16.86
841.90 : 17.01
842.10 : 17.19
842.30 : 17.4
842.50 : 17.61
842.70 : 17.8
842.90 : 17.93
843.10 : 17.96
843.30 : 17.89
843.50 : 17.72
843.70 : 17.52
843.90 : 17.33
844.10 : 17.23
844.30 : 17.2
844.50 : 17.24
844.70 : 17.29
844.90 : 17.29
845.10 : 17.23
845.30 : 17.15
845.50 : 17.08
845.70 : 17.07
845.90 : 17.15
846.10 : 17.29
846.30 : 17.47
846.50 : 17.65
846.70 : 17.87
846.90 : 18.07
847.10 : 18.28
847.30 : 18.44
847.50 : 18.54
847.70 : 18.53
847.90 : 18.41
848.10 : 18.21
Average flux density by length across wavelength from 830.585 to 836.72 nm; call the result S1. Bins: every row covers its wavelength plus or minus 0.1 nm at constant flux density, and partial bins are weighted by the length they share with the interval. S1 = 16.6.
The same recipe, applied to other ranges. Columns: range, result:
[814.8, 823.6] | 16.4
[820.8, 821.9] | 17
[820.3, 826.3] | 17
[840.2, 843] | 17.1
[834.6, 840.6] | 17.1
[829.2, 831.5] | 16.8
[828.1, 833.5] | 16.5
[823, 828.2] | 16.7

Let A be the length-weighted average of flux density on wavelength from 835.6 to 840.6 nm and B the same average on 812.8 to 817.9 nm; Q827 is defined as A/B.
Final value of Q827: 1.1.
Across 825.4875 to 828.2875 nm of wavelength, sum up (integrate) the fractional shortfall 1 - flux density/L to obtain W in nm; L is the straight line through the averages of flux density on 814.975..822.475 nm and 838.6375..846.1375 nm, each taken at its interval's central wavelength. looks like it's 0.04 nm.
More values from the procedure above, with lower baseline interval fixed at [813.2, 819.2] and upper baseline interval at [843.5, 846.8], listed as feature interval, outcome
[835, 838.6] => -0.04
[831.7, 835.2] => 0.10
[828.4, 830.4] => 0.06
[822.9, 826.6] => -0.10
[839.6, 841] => 0.04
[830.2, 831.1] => -0.02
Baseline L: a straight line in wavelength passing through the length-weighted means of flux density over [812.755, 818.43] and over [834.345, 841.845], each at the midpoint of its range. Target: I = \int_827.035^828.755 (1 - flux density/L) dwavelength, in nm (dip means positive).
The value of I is 0.06 nm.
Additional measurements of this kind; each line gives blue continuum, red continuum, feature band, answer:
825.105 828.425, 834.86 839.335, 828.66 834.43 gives 0.086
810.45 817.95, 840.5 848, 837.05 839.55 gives -0.062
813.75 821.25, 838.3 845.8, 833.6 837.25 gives 0.069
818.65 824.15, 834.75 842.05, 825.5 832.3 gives 0.154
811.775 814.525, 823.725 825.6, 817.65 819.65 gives 0.071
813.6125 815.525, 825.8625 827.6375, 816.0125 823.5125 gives -0.078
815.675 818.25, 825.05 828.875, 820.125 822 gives -0.058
